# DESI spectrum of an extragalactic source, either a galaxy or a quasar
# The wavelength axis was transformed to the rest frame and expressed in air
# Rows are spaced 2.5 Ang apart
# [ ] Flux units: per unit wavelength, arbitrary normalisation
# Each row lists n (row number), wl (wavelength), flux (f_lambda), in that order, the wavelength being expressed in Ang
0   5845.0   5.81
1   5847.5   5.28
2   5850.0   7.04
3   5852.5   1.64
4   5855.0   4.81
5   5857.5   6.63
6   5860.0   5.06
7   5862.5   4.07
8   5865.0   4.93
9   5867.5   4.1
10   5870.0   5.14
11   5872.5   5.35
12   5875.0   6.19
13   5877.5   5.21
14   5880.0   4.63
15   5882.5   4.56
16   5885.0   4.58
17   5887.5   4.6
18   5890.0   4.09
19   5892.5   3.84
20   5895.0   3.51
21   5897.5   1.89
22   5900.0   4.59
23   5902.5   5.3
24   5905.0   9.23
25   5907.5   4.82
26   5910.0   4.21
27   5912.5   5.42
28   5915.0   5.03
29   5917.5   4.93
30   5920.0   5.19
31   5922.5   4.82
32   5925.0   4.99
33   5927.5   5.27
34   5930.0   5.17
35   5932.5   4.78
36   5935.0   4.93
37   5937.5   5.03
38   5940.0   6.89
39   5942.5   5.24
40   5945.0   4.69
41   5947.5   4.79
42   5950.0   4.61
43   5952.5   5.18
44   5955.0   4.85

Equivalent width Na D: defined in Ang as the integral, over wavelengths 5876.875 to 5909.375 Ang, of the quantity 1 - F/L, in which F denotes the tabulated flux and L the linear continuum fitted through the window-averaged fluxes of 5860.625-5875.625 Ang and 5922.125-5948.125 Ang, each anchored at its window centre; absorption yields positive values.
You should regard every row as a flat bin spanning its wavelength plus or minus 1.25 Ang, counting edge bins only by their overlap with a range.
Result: 2.3 Ang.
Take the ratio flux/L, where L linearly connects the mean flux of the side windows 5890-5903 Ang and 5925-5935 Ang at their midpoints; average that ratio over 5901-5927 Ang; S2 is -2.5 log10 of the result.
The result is -0.22 mag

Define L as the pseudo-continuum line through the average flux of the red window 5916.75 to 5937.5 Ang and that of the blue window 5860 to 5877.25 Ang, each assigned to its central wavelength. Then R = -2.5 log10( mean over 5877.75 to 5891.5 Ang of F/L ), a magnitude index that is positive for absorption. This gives 0.10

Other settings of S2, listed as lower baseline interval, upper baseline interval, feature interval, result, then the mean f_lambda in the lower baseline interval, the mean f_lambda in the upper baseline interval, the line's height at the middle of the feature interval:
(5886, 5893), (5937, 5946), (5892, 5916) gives -0.05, 4.23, 5.52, 4.59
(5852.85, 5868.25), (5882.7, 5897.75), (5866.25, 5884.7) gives -0.15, 4.77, 3.93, 4.35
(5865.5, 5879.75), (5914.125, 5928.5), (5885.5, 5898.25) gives 0.35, 5.14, 5.03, 5.1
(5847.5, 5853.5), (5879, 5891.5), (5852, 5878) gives -0.08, 4.65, 4.48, 4.58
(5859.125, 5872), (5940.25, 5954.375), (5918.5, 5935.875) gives -0.01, 4.69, 5.04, 4.95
